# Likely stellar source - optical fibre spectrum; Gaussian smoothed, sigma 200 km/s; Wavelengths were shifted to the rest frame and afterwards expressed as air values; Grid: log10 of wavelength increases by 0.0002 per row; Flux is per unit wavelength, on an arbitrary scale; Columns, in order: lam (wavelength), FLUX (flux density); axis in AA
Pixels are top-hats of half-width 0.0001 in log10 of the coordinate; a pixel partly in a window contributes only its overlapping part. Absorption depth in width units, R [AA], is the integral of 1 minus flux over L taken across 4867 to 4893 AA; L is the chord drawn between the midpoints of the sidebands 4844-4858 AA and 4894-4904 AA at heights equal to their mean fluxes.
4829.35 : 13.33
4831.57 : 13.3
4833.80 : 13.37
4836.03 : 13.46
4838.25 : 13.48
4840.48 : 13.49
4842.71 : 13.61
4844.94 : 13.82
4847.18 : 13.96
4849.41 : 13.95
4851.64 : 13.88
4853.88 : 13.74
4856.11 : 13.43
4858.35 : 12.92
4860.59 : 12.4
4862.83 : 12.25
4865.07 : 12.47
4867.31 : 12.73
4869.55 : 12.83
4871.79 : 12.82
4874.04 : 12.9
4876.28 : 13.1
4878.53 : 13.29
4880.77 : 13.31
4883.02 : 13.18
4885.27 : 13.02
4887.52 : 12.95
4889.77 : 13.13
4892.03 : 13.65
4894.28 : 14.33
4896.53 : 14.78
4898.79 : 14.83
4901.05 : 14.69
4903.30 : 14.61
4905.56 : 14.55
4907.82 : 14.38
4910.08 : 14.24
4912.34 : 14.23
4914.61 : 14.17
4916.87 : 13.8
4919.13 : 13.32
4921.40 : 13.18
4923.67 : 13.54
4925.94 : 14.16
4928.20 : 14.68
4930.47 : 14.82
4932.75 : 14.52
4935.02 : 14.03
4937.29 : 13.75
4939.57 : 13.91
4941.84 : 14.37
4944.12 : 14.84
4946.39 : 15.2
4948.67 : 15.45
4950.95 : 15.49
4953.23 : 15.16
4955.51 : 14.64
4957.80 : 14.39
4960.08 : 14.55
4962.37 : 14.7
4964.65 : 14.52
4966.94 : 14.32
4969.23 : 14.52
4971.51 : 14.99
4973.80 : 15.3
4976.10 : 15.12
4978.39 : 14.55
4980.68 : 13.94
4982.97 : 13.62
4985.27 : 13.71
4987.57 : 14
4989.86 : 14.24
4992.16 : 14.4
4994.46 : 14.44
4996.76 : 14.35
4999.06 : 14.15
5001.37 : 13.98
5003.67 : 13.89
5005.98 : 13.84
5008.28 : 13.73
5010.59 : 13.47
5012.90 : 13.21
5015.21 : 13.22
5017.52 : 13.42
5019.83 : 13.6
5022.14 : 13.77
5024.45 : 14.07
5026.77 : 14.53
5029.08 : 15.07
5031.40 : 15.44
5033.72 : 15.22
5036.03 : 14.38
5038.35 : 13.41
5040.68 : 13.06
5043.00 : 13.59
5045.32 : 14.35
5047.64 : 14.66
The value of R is 2.2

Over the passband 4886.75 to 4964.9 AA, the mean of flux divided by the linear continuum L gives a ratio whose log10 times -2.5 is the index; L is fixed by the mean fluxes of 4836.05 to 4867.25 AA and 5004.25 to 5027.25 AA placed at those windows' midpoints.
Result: -0.067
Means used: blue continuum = 13.3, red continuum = 13.7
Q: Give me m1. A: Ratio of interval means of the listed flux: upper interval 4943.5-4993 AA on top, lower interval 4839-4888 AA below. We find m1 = 1.1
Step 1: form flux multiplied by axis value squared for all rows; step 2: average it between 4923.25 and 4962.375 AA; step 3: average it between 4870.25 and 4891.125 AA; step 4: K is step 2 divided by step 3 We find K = 1.14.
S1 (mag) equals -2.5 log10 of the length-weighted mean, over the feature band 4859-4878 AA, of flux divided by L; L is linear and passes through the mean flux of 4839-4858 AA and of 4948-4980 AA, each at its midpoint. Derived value 0.096 mag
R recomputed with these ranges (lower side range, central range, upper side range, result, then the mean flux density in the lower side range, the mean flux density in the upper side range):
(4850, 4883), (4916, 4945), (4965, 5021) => -1.1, 13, 14.1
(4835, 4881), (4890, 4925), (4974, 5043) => -1.6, 13.2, 14.1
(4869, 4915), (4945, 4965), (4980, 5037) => -1.4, 13.8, 14.1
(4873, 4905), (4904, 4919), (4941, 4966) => -0.1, 13.7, 14.8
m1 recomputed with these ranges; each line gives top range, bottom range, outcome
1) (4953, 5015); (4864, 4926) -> 1.04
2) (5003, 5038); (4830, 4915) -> 1.04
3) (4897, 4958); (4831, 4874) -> 1.09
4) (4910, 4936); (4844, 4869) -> 1.06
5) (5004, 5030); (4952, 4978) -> 0.94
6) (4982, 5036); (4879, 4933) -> 1.01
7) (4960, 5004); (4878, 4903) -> 1.04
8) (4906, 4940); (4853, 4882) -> 1.09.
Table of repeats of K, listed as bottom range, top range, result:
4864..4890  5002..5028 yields 1.12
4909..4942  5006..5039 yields 1.04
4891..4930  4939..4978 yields 1.06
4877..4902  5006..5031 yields 1.06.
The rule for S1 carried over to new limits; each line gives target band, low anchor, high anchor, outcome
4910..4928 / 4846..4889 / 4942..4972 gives 0.02 mag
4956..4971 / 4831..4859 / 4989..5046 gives -0.05 mag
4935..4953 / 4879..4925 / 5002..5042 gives -0.06 mag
